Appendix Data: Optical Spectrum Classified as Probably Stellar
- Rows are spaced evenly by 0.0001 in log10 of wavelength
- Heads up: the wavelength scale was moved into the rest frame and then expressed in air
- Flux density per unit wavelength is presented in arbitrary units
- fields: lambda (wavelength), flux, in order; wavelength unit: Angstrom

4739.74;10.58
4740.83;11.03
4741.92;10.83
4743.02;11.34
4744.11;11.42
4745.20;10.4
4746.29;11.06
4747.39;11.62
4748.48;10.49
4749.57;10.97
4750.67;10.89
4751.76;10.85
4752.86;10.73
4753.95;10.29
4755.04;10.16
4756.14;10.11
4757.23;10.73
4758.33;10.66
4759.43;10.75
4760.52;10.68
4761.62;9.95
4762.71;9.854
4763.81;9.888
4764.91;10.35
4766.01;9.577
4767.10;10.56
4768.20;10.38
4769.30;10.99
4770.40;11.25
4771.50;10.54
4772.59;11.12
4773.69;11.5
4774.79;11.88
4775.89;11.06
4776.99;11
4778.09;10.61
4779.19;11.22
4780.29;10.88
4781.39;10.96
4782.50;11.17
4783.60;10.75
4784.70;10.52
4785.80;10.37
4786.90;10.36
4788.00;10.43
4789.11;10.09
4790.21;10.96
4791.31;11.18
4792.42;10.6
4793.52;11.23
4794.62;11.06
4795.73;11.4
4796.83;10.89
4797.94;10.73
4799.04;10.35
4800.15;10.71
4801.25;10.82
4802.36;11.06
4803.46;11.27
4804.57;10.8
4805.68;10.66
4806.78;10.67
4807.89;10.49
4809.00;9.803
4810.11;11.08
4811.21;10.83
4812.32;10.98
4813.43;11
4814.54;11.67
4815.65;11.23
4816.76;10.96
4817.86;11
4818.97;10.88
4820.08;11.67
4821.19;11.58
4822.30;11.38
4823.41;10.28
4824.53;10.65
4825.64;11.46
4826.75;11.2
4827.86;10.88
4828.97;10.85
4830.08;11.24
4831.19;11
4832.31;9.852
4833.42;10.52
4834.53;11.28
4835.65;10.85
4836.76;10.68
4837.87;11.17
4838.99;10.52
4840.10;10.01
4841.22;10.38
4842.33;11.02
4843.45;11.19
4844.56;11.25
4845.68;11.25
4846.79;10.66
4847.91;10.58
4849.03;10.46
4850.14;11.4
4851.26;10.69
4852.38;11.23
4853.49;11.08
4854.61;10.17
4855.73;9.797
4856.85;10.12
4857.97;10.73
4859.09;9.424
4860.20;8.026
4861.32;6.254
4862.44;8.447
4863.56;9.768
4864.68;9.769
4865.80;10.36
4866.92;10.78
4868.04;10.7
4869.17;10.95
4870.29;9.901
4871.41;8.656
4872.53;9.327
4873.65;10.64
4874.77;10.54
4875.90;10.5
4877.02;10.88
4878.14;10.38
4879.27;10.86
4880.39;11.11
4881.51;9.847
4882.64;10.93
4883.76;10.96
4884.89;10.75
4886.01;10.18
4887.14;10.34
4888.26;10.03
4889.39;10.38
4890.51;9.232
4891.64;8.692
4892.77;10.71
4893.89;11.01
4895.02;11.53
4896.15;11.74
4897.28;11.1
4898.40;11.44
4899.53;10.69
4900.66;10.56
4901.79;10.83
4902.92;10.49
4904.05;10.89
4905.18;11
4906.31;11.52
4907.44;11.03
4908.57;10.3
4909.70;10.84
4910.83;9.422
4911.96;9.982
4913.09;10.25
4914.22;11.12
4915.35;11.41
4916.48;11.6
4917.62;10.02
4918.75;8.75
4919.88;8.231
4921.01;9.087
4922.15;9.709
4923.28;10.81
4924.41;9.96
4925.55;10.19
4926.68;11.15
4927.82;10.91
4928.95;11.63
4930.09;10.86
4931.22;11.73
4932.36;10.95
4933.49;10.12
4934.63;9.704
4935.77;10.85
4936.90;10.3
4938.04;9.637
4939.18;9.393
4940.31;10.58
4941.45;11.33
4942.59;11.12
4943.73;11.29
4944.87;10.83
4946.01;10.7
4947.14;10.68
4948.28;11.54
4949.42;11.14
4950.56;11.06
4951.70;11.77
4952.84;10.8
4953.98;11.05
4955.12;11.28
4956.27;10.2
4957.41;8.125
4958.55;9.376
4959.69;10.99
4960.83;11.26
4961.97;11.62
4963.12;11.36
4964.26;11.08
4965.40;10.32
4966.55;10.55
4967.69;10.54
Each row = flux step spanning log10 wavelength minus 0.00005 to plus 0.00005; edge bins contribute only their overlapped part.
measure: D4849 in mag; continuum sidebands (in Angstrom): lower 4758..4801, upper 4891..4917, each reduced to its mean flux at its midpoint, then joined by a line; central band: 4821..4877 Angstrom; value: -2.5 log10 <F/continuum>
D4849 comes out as 0.03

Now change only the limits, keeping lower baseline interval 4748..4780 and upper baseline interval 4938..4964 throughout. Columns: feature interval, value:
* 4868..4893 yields 0.05 mag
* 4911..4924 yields 0.07 mag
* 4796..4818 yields -0.02 mag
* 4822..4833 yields -0.02 mag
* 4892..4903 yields -0.02 mag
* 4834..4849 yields -0.01 mag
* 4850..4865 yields 0.10 mag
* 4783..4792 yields 0.01 mag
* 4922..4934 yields 0.00 mag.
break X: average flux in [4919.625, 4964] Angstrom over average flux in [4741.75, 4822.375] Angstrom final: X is 1.0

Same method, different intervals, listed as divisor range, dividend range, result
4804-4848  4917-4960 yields 0.96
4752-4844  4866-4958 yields 0.98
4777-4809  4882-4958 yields 0.98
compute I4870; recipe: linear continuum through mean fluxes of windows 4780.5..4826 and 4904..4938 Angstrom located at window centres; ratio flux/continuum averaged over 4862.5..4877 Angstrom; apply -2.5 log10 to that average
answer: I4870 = 0.05 mag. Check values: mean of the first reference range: 10.9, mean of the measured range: 10.1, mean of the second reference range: 10.5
